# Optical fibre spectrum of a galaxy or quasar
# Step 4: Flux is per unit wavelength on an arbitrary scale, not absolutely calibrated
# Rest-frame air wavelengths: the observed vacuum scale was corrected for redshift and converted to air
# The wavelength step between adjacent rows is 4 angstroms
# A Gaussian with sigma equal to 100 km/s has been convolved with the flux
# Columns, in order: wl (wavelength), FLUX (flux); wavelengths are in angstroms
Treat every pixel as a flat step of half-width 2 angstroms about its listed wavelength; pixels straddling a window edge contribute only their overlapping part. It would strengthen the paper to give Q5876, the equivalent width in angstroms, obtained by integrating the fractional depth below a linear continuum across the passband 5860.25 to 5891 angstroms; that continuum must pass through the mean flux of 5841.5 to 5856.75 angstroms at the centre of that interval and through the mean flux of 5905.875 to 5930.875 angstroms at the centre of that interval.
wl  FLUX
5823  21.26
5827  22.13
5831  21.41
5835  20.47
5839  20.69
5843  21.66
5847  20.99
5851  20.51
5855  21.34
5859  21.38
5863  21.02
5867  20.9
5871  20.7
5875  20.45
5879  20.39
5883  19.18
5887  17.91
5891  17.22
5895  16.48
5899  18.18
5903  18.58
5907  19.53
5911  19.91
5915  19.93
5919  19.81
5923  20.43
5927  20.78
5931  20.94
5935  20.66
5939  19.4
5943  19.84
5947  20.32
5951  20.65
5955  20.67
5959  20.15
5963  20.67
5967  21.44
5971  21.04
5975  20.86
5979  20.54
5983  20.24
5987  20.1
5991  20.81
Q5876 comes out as 1.2 angstroms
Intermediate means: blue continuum 21.1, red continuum 20.1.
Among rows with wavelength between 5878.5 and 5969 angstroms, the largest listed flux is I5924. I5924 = 21.44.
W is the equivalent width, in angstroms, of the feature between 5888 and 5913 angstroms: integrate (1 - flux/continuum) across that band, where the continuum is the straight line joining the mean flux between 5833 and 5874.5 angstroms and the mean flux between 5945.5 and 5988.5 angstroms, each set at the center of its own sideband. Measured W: 3.01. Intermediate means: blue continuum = 20.9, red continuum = 20.6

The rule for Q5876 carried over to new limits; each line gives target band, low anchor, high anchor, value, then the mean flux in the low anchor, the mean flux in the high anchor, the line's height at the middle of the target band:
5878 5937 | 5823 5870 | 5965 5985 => 4.7 angstroms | 21.1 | 20.8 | 21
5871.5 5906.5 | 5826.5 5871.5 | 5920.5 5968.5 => 3.6 angstroms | 21.1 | 20.5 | 20.8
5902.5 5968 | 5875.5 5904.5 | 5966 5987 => -2.1 angstroms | 18.4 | 20.7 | 19.6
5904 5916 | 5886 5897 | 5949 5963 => -1.0 angstroms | 17.1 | 20.5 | 18.1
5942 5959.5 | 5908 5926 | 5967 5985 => 0.1 angstroms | 20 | 20.8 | 20.4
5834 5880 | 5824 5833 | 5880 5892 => -2.0 angstroms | 21.7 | 18.4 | 20.1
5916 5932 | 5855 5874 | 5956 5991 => 0.3 angstroms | 21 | 20.6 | 20.8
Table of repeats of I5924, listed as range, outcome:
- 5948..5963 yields 20.67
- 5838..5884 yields 21.66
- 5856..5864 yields 21.38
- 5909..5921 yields 19.93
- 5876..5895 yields 20.39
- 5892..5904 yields 18.58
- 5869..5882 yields 20.7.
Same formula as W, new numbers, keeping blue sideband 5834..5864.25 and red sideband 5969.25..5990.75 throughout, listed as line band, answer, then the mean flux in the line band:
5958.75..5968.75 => -0.1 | 20.8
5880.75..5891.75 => 1.4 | 18.3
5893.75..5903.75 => 1.5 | 17.7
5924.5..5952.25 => 0.5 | 20.4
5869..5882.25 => 0.3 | 20.4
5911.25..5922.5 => 0.5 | 20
